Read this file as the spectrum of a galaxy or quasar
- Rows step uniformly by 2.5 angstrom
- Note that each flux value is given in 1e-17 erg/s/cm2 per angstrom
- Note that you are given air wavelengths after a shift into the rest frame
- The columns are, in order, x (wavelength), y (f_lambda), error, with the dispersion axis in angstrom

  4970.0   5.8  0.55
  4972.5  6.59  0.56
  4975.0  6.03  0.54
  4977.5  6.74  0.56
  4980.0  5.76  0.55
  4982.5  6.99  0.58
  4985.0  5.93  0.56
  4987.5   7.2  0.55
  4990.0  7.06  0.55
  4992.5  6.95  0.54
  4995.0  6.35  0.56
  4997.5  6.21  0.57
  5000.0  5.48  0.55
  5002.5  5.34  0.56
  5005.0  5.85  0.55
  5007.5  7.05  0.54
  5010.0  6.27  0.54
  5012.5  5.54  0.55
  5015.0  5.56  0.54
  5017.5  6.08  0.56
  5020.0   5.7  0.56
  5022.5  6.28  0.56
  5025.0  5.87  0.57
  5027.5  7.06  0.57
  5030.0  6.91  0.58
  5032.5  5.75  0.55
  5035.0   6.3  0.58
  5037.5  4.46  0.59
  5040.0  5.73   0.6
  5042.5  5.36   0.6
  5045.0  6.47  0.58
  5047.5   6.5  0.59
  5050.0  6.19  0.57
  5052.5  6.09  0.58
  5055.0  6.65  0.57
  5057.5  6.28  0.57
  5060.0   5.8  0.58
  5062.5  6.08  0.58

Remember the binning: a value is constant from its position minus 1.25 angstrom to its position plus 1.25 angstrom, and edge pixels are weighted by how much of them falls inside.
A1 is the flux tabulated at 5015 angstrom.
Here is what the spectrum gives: 5.56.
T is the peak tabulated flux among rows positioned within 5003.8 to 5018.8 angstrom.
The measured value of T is 7.05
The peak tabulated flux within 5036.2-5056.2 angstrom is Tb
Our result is 6.65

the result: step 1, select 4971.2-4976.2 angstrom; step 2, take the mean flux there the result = 6.31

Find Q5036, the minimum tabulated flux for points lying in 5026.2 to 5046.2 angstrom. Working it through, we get 4.46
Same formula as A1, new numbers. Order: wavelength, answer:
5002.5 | 5.34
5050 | 6.19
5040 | 5.73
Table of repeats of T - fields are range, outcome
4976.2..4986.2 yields 6.99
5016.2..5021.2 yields 6.08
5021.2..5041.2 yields 7.06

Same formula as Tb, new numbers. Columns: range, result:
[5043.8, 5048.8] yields 6.5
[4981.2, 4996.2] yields 7.2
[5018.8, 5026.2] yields 6.28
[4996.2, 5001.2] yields 6.21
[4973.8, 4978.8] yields 6.74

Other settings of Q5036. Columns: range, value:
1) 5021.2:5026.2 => 5.87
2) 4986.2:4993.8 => 6.95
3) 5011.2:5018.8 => 5.54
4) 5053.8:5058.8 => 6.28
